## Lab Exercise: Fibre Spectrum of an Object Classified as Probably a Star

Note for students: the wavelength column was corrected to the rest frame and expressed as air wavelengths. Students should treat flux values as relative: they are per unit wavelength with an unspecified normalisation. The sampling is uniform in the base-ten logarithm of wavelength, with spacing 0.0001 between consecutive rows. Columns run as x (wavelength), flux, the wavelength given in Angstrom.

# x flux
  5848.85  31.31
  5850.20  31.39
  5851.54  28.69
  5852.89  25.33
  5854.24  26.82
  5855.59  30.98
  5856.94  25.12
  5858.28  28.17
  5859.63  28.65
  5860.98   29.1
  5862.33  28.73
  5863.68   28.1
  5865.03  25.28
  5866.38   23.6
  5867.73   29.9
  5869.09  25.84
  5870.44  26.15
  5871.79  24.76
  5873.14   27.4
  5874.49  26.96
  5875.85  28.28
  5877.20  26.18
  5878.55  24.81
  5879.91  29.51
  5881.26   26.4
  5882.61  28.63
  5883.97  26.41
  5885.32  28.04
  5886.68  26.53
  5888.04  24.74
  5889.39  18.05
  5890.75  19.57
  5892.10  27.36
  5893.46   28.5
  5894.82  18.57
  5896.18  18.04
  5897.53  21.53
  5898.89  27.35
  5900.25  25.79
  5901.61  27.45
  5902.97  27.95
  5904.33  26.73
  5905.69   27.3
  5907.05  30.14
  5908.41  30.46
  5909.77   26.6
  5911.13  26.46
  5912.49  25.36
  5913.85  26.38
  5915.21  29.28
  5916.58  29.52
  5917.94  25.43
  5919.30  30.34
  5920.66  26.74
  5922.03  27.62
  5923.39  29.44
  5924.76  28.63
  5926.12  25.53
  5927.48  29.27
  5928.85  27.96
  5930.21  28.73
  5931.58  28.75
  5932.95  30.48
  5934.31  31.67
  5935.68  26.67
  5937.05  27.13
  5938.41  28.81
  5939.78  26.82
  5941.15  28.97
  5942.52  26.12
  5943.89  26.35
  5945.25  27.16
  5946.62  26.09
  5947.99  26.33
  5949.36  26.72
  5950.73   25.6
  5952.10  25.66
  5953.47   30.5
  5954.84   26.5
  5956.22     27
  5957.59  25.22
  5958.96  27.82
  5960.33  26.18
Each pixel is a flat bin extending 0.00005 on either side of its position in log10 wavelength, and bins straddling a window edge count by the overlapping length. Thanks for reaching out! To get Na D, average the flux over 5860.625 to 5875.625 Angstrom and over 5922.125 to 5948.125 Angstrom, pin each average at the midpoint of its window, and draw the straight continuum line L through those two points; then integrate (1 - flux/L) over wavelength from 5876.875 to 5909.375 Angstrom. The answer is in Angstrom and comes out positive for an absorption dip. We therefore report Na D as 1.92 Angstrom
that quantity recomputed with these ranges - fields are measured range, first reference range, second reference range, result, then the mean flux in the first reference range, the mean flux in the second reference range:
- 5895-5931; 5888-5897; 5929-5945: -3.2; 21.9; 28.2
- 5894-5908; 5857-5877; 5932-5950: 1.1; 27.1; 27.7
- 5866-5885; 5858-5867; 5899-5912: 0.4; 27.4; 27.6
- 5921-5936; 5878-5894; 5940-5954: -1.2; 25.7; 26.9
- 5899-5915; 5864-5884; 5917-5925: 0.2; 26.7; 28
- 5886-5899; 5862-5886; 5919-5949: 2.1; 26.9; 27.9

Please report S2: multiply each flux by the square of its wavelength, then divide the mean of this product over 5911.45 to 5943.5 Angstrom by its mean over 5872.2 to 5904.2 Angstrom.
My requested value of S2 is 1.12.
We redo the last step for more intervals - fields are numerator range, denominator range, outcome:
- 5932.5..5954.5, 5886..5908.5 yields 1.12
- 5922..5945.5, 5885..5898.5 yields 1.24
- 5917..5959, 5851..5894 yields 1.06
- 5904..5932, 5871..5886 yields 1.05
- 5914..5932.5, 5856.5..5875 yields 1.06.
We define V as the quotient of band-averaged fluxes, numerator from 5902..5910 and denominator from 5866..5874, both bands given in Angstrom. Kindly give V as 1.07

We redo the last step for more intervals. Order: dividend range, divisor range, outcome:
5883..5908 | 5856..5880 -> 0.93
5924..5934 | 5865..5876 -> 1.08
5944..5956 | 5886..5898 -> 1.19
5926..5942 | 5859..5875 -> 1.05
